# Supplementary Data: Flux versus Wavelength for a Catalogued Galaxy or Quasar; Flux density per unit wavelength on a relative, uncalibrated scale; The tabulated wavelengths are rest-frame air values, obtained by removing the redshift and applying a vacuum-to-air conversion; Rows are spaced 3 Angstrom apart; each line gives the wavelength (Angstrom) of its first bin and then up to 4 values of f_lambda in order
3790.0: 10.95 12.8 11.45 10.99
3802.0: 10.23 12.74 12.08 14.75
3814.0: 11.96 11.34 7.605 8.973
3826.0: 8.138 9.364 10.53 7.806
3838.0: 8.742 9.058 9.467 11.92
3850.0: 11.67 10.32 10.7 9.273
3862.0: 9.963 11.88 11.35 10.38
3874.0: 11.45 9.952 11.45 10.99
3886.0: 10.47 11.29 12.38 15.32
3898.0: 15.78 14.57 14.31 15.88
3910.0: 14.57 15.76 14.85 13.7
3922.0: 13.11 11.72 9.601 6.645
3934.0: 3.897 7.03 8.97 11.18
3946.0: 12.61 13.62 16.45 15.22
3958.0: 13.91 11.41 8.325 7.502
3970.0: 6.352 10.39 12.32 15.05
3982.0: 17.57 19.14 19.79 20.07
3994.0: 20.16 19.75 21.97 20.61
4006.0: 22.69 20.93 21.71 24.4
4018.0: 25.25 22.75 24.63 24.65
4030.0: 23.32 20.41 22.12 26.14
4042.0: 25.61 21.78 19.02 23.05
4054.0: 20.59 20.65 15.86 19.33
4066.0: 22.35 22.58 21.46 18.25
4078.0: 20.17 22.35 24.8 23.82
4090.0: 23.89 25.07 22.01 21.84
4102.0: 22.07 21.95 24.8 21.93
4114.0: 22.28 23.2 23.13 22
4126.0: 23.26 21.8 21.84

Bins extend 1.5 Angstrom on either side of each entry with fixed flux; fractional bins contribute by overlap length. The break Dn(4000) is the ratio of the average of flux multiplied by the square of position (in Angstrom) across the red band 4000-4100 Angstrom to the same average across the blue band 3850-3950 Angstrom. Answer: 2.1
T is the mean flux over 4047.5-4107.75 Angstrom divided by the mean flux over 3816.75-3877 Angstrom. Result 2.2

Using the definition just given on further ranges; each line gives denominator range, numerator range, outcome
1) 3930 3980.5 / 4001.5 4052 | 2.14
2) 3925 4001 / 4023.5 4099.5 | 1.69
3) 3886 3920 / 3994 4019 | 1.54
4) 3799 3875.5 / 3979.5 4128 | 2.09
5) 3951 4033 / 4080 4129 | 1.27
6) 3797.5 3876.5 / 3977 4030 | 2.02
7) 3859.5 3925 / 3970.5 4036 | 1.58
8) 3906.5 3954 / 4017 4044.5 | 2.01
